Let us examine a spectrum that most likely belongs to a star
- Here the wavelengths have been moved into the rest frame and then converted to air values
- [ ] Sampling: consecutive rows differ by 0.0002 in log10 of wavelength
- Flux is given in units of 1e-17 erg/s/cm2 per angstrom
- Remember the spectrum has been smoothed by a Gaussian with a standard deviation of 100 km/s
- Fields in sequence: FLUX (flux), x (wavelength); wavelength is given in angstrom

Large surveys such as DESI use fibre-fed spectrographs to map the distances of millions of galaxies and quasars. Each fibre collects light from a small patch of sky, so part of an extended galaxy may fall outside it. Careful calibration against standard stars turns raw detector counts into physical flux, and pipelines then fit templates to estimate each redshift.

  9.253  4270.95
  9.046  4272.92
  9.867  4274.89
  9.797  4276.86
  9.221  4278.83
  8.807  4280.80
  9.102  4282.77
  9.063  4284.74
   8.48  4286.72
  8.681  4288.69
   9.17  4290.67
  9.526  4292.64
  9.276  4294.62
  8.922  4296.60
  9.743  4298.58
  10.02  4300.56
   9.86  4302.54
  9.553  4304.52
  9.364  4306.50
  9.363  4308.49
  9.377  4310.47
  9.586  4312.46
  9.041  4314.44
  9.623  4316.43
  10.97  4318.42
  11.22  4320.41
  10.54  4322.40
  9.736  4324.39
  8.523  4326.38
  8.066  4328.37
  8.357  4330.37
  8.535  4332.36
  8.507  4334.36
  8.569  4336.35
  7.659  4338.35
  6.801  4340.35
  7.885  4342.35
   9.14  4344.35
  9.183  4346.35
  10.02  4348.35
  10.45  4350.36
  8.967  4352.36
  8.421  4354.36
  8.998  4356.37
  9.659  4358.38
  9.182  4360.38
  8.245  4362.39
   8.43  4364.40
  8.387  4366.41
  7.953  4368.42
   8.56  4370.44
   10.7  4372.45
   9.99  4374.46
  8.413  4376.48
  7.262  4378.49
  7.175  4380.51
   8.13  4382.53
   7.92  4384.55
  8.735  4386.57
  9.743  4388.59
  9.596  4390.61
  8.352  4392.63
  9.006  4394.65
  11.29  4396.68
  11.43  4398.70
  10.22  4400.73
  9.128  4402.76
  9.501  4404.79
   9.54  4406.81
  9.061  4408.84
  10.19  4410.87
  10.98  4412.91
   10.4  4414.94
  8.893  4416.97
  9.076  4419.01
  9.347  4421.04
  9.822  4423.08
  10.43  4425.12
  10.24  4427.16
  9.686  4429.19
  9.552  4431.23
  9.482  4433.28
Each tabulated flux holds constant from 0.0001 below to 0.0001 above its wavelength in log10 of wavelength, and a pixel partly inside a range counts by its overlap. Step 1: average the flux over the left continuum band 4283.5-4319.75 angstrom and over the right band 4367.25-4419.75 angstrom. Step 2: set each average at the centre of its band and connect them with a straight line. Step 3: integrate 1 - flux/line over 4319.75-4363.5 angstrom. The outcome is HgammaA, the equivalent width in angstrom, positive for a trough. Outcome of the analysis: 2.1 angstrom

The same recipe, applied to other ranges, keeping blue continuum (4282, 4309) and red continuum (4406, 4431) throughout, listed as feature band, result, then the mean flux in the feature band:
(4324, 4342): 2.3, 8.24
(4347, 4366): 0.8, 9.13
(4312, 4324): -1.0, 10.2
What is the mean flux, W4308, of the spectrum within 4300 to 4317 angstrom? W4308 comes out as 9.52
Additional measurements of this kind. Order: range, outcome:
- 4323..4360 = 8.78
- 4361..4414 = 9.15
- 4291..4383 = 9.05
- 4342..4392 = 8.85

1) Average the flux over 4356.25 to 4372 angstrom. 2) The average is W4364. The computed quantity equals 8.73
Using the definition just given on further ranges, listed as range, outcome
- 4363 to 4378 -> 8.85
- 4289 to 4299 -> 9.26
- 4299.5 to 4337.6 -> 9.4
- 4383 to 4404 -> 9.5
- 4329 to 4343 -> 8.05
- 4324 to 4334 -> 8.57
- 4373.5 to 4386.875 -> 8.2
